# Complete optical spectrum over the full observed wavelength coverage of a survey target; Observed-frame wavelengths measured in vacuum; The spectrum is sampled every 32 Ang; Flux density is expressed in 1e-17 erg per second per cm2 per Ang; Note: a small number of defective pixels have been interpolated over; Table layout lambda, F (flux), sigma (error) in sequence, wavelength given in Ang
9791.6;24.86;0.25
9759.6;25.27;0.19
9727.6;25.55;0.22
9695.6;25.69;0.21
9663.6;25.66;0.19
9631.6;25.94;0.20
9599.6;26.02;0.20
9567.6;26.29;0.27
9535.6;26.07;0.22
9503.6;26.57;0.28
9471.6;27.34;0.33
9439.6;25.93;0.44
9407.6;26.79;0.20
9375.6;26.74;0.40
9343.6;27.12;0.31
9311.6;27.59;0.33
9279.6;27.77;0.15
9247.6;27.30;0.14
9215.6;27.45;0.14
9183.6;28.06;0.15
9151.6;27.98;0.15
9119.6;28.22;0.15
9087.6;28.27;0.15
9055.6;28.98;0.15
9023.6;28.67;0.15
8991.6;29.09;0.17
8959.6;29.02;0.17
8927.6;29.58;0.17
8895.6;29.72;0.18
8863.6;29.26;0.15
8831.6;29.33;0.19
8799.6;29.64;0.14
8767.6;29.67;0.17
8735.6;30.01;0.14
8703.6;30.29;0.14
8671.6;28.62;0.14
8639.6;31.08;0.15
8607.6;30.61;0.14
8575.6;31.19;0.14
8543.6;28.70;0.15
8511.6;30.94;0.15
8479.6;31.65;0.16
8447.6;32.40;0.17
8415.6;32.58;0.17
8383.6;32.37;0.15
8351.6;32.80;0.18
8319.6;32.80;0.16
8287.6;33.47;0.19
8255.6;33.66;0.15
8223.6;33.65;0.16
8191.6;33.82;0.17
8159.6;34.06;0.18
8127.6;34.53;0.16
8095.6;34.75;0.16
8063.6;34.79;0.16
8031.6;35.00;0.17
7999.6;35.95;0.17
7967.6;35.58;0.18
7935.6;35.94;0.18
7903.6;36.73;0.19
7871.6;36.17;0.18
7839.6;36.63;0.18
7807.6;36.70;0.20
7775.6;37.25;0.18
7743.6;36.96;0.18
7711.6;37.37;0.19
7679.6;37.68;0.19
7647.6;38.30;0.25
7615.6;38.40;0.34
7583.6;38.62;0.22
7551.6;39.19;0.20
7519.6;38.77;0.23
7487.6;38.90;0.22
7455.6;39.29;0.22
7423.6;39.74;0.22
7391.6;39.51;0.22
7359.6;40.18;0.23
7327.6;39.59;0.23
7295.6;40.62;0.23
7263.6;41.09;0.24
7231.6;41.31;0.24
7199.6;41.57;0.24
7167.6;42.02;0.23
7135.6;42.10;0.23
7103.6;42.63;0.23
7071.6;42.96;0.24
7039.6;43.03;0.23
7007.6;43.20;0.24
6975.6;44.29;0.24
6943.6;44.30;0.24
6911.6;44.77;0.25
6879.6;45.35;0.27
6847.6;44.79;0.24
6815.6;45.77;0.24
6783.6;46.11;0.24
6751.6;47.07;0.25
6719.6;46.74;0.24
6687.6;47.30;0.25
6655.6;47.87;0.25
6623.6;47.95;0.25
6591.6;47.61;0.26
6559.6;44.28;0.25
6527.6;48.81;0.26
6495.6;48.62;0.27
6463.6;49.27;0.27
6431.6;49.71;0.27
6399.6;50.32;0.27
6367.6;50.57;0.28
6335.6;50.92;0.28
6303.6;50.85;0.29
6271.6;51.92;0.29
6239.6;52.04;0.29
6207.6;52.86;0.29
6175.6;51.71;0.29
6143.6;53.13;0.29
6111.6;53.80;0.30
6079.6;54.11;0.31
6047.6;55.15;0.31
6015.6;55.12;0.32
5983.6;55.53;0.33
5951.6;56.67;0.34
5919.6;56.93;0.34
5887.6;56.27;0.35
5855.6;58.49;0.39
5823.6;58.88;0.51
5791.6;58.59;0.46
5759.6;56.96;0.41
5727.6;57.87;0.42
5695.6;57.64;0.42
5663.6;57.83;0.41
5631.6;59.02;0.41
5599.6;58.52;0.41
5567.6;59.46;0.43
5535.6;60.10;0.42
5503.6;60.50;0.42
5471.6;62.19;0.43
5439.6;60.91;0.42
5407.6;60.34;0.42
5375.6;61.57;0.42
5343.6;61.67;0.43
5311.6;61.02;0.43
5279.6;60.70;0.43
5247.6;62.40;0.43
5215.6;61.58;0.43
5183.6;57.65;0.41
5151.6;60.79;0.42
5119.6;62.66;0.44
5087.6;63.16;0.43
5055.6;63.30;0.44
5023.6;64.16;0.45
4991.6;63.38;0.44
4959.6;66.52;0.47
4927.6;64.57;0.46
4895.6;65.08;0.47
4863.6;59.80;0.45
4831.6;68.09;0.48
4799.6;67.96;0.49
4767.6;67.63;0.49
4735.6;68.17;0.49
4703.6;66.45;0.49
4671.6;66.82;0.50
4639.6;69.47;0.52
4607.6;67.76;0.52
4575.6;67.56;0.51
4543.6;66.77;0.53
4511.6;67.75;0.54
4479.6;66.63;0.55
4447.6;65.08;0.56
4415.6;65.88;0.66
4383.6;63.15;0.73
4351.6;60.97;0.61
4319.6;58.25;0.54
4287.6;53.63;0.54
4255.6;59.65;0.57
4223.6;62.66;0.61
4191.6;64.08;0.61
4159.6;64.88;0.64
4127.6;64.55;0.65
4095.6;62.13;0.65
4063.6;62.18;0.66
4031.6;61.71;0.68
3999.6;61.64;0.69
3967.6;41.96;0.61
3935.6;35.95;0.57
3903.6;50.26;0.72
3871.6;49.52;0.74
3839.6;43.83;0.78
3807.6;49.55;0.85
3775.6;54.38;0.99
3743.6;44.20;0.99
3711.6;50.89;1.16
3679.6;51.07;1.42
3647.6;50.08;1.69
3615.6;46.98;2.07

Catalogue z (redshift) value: 0.00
